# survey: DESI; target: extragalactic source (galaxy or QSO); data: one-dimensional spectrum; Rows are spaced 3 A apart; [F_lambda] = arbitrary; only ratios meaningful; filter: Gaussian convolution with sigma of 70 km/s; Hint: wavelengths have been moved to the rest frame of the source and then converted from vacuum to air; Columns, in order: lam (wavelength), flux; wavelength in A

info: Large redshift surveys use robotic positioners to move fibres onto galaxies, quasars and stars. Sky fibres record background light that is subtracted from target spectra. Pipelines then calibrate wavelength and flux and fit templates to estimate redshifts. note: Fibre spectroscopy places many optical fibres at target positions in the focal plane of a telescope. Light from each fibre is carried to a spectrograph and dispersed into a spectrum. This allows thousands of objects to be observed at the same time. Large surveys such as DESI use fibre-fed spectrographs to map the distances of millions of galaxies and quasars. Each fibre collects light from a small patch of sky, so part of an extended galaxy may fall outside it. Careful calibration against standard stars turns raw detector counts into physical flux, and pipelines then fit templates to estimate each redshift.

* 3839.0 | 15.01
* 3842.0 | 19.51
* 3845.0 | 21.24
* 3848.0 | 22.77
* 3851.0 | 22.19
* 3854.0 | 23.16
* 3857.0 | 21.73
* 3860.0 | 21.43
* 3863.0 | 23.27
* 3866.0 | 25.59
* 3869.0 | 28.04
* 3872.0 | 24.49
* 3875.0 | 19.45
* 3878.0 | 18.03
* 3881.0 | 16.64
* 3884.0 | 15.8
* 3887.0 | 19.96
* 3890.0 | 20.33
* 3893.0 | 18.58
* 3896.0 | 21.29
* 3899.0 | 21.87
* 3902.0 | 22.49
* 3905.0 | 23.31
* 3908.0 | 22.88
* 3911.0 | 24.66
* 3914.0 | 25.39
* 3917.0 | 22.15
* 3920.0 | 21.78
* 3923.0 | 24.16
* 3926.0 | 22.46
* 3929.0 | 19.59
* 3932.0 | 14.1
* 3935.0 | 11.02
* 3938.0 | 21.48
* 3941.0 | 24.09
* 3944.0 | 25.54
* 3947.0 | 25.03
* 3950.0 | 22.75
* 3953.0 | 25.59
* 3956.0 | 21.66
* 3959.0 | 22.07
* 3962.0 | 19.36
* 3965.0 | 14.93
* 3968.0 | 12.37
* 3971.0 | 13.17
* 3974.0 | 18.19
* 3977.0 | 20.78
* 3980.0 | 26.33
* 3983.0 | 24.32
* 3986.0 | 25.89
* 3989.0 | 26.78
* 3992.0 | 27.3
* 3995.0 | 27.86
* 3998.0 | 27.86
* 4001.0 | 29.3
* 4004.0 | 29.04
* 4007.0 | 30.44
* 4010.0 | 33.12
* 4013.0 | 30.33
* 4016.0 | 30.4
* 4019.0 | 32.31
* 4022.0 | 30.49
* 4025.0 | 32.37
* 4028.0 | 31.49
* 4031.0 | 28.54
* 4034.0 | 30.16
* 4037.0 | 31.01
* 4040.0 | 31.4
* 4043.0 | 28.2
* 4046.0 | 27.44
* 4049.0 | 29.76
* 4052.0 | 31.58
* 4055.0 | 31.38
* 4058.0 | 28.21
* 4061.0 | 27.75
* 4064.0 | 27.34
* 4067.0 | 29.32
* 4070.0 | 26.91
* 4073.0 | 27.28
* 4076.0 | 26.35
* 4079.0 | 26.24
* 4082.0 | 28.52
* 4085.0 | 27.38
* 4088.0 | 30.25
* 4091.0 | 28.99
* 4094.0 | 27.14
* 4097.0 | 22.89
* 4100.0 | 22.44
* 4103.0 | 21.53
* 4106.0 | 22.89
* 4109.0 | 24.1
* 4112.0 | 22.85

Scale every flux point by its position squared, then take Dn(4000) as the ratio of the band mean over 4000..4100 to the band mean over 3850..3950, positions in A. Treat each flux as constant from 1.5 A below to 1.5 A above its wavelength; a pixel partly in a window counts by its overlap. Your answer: 1.5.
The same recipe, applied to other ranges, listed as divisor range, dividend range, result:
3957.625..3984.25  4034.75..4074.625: 1.59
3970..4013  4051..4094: 1.13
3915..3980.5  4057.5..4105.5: 1.40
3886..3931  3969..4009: 1.19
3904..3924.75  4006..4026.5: 1.41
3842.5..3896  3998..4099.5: 1.50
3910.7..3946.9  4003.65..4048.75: 1.50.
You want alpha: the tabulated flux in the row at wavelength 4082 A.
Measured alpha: 28.52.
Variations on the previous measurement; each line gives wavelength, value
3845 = 21.24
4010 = 33.12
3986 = 25.89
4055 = 31.38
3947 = 25.03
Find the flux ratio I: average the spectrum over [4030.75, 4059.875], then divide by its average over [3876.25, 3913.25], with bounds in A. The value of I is 1.4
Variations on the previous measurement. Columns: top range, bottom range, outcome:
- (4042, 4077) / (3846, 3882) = 1.28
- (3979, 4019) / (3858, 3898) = 1.36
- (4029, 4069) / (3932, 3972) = 1.48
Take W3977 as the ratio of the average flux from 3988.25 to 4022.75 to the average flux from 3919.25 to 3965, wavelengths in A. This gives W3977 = 1.4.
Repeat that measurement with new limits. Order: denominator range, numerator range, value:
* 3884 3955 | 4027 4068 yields 1.36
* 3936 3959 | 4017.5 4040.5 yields 1.33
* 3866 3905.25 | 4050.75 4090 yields 1.36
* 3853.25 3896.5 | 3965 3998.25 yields 1.05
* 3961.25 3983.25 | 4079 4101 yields 1.46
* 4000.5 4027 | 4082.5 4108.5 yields 0.82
